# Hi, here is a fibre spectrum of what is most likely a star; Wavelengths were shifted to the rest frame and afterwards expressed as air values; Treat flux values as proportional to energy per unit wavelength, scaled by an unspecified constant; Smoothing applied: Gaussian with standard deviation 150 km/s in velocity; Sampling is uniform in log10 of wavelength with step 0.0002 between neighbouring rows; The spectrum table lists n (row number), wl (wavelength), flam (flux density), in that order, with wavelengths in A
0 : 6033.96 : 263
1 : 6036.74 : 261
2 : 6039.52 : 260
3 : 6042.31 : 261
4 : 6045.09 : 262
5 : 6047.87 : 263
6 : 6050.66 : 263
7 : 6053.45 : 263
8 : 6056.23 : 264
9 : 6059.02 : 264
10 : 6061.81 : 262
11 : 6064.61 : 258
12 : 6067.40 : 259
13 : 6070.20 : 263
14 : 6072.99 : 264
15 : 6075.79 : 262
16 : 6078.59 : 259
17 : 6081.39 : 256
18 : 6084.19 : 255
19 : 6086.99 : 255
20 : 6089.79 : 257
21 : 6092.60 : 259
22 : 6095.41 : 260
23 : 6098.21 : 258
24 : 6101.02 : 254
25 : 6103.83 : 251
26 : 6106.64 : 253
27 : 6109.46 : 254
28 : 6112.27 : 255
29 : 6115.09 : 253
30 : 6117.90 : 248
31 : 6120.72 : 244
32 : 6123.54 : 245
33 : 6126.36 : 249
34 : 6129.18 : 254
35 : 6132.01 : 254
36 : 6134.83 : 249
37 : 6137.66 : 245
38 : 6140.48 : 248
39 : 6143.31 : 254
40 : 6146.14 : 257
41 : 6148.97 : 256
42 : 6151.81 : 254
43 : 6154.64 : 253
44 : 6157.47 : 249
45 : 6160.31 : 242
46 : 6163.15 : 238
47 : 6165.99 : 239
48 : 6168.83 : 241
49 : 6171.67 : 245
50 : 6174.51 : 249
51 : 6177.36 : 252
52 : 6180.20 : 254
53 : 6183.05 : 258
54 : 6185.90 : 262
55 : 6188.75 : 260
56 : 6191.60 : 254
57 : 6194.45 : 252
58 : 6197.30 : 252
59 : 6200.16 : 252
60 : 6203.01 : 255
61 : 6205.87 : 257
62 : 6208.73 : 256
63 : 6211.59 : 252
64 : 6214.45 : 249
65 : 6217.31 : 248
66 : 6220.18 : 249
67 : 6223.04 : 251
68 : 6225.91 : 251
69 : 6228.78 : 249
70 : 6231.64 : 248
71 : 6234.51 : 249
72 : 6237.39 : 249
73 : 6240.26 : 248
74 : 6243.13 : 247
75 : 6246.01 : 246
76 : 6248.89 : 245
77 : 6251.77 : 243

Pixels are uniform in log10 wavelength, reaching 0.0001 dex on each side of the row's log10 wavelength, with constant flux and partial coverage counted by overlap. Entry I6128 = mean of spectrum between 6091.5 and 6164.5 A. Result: 251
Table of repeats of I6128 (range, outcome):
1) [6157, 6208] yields 251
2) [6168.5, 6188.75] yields 253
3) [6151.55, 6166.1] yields 246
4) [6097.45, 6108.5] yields 254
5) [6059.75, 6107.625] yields 258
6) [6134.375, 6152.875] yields 252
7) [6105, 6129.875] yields 250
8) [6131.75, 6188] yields 250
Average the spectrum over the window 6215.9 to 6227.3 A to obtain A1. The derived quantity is 250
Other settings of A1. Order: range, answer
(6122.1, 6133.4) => 250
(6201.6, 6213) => 255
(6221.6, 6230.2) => 250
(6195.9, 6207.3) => 254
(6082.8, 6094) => 257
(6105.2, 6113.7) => 254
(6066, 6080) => 261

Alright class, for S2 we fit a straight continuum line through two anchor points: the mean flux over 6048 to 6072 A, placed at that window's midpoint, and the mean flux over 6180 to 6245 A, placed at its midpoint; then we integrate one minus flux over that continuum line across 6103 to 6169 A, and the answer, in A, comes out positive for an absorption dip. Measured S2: 2.0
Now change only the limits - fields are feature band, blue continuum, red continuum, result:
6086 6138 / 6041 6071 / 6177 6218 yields 1.3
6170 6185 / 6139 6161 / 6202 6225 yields 0.0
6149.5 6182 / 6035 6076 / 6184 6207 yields 1.2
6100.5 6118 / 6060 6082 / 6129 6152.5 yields 0.2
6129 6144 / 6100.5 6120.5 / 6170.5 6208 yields 0.1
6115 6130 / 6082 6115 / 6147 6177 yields 0.2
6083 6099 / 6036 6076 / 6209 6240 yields 0.1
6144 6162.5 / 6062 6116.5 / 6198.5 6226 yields 0.2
